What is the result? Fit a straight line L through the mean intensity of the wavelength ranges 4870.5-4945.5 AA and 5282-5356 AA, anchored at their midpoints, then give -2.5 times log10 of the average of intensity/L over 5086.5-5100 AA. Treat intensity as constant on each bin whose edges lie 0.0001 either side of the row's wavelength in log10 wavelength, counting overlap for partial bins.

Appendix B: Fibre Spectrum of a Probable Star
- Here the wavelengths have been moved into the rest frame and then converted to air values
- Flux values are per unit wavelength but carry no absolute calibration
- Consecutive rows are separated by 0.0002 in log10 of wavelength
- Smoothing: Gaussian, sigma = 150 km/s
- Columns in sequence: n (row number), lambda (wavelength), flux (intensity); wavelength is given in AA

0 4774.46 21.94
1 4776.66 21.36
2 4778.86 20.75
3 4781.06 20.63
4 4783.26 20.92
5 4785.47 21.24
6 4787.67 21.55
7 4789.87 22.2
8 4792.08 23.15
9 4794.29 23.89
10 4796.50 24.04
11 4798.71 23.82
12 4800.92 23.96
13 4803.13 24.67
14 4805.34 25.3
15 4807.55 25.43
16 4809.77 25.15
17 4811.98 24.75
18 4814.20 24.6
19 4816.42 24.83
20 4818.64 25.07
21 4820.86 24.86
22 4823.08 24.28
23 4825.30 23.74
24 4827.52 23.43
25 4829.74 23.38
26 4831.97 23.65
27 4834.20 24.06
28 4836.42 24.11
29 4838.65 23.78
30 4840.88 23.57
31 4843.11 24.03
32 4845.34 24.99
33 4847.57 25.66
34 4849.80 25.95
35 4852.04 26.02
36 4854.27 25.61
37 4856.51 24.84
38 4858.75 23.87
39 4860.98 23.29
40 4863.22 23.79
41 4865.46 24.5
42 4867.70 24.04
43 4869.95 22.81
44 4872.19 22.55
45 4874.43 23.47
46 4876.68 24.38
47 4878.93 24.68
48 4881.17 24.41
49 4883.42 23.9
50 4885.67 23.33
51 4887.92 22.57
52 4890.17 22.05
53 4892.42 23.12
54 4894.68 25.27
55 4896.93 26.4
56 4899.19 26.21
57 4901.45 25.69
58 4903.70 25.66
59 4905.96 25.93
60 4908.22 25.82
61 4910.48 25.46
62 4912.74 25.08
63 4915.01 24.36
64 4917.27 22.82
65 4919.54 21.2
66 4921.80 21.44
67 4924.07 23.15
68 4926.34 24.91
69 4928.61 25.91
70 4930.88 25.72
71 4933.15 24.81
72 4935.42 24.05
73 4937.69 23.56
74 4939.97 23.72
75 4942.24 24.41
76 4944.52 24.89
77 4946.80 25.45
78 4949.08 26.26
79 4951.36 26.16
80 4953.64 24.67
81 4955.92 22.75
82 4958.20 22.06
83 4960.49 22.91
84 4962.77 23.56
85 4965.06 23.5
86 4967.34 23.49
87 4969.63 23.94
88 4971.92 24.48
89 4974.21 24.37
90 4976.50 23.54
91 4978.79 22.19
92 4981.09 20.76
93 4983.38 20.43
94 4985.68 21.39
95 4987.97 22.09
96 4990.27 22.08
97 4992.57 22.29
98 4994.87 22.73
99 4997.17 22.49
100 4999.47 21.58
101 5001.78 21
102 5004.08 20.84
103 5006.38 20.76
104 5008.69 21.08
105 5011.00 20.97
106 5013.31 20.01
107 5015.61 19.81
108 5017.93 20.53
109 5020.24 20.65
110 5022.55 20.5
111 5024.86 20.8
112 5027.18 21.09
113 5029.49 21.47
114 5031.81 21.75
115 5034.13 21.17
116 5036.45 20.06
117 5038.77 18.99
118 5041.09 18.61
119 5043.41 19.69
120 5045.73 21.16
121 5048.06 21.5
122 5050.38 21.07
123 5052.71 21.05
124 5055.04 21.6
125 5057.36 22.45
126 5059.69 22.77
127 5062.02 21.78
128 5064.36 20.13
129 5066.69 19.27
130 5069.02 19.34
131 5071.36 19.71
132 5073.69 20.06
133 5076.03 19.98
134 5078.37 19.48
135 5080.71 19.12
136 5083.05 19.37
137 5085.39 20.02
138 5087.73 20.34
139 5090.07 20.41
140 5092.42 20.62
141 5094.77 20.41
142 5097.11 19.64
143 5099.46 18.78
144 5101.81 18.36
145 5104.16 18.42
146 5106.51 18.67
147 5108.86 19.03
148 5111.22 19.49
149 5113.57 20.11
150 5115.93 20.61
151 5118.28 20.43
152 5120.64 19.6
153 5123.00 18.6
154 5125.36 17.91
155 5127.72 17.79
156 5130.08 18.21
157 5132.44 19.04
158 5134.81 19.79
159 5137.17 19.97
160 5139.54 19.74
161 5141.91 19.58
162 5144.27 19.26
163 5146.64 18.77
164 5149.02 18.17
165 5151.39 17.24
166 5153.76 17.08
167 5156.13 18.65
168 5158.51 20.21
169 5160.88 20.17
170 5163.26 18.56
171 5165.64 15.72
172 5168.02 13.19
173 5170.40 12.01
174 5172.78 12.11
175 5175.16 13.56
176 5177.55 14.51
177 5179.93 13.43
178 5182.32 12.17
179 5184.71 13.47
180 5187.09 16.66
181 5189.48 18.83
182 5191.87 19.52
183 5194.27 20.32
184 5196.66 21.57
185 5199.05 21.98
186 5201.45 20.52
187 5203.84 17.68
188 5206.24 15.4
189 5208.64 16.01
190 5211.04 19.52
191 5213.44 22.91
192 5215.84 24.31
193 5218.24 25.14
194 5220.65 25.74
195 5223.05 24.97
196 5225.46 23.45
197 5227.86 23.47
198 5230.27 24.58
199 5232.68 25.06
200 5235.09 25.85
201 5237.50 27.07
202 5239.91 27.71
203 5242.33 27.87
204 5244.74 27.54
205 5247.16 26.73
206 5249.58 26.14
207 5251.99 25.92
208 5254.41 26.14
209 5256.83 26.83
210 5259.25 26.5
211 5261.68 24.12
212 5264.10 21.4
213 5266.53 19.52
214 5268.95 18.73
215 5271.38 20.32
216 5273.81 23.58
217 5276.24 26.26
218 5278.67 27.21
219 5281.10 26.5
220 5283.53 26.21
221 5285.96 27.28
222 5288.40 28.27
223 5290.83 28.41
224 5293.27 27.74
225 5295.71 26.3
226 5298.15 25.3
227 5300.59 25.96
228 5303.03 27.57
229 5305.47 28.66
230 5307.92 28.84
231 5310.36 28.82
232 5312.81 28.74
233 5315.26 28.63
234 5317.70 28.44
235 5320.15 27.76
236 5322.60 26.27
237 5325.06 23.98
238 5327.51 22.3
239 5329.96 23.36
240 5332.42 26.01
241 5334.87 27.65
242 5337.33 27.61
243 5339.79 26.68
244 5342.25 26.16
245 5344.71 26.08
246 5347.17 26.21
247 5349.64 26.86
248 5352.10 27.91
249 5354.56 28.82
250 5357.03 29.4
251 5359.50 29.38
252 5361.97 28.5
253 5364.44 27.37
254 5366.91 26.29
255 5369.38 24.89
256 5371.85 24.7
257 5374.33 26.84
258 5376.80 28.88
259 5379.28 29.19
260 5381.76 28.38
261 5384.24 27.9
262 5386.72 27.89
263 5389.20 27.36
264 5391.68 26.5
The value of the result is 0.26 mag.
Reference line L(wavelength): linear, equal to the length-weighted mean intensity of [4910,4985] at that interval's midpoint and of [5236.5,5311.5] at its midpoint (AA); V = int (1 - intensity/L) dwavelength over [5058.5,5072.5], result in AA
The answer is 2.3 AA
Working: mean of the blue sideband 23.8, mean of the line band 20.5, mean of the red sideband 26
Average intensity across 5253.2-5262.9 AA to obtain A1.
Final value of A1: 25.9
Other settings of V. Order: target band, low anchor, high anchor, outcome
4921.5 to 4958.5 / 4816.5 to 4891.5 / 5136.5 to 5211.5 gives -3.7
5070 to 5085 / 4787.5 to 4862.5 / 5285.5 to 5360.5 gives 3.6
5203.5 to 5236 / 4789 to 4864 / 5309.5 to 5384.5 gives 4.8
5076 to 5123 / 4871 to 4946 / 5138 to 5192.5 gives -2.6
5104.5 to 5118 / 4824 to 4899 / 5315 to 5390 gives 3.2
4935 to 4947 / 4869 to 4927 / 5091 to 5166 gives -0.6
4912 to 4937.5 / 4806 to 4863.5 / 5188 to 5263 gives 0.4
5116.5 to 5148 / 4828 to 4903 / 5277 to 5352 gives 8.1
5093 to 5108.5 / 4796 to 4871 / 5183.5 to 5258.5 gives 2.8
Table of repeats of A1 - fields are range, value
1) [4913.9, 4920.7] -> 22.8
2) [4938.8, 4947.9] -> 24.6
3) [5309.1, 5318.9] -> 28.7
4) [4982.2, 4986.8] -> 20.9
